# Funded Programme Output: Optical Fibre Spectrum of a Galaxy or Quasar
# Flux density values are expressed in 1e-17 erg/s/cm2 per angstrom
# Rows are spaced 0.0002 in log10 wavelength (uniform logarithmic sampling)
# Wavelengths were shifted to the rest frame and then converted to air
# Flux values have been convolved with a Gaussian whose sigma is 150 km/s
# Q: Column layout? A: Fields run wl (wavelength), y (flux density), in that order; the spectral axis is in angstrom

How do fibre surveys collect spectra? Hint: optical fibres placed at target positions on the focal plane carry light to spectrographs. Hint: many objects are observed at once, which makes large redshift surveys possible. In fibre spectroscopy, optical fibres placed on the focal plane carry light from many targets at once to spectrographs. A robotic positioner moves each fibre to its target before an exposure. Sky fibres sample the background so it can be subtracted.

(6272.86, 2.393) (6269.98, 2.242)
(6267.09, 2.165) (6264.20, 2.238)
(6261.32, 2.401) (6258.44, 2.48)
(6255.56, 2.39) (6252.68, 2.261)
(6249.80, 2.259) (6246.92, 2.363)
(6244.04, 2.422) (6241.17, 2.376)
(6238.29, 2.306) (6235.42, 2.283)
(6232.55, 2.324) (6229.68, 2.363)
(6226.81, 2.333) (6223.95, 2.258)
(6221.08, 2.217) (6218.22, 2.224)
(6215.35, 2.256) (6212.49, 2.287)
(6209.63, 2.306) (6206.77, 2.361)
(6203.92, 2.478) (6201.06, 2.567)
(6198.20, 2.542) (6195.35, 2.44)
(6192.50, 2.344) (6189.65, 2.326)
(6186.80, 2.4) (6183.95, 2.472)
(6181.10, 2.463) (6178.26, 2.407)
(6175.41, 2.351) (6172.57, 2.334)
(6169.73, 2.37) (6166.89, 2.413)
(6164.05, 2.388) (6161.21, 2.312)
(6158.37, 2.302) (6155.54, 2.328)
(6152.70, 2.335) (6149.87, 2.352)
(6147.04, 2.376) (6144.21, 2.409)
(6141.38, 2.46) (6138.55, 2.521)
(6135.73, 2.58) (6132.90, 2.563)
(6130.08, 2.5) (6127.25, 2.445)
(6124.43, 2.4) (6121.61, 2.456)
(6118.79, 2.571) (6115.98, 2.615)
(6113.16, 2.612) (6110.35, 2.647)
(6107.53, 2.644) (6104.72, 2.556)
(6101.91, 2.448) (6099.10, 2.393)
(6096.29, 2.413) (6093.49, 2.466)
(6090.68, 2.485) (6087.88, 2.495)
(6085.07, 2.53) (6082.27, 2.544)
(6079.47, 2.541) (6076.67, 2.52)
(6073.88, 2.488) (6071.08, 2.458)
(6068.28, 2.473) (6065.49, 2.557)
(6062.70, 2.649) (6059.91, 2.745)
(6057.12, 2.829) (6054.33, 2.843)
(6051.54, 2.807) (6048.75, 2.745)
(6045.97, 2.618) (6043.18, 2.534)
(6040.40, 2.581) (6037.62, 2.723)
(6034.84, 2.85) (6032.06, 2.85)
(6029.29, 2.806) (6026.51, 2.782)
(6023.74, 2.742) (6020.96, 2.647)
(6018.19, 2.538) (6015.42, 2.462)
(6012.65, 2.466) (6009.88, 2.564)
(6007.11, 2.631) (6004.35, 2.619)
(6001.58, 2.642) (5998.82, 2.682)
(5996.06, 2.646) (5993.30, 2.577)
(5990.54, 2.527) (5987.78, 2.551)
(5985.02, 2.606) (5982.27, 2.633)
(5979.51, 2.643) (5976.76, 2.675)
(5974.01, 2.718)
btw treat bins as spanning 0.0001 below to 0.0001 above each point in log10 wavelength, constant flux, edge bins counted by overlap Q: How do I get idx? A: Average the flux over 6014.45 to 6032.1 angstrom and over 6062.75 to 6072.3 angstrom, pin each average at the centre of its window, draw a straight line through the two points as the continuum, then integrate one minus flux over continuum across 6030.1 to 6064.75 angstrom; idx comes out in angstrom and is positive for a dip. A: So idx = -1.8 angstrom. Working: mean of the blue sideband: 2.68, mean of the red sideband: 2.52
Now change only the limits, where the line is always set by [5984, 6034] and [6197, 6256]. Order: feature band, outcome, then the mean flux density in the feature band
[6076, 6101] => 0.40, 2.49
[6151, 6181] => 0.77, 2.36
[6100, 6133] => -0.62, 2.53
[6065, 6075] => 0.24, 2.49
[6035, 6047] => -0.22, 2.64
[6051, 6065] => -1.05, 2.76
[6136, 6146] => -0.08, 2.47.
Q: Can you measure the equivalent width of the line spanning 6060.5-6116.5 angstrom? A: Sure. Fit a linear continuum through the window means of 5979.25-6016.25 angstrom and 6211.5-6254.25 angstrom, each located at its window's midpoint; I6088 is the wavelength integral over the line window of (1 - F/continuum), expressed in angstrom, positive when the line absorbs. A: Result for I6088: -1.1 angstrom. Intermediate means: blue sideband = 2.59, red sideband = 2.3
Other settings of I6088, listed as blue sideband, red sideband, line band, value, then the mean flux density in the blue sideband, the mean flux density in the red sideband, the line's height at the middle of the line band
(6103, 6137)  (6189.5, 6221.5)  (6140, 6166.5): 1.2 angstrom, 2.55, 2.37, 2.48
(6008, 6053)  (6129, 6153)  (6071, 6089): 0.4 angstrom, 2.67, 2.46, 2.58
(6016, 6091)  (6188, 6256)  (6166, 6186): 0.2 angstrom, 2.64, 2.34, 2.43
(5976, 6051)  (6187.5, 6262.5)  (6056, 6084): -0.1 angstrom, 2.64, 2.35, 2.57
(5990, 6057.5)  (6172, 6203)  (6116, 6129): 0.2 angstrom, 2.67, 2.43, 2.52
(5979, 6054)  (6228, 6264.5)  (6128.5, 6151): 0.1 angstrom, 2.65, 2.35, 2.49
